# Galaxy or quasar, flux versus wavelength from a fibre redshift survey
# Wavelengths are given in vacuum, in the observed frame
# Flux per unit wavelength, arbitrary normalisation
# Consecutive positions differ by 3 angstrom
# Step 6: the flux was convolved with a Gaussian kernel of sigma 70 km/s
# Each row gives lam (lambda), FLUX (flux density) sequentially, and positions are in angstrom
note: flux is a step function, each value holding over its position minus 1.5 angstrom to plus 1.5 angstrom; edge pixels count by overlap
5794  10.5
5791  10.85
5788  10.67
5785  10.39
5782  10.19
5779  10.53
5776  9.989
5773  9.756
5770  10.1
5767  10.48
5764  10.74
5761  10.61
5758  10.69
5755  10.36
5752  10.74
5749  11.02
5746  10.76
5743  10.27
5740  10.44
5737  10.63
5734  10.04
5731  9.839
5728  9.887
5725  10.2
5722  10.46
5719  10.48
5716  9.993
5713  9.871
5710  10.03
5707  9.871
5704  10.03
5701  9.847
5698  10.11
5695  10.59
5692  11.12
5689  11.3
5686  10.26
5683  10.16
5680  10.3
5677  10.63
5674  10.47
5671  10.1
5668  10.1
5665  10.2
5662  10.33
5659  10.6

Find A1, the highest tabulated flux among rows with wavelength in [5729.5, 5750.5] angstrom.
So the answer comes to 11.02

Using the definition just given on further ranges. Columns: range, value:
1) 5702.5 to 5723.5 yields 10.48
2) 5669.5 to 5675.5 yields 10.47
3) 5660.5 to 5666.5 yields 10.33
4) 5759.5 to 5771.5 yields 10.74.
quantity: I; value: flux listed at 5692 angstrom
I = 11.12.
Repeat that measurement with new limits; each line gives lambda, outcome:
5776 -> 9.989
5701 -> 9.847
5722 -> 10.46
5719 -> 10.48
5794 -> 10.5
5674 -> 10.47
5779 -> 10.53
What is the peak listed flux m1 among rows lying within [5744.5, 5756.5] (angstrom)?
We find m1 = 11.02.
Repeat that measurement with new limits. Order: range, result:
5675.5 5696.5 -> 11.3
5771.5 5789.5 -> 10.67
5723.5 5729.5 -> 10.2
